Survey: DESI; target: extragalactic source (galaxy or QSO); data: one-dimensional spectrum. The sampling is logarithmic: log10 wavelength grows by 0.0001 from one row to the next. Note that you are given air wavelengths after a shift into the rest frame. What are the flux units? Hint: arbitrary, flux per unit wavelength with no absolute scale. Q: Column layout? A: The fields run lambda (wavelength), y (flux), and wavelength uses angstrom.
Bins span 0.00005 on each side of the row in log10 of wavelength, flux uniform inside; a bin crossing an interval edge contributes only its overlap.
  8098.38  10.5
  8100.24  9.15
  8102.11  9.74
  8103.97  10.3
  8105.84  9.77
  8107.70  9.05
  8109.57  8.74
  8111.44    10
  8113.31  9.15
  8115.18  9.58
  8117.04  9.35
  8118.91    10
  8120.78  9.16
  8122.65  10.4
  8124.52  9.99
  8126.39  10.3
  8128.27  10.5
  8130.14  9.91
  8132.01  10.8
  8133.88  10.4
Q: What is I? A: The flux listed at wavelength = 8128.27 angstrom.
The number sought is 10.5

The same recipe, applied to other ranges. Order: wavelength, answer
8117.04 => 9.35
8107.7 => 9.05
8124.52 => 9.99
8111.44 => 10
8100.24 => 9.15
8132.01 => 10.8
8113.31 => 9.15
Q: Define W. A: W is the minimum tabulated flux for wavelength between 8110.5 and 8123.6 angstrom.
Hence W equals 9.15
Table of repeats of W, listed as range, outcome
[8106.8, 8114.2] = 8.74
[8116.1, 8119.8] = 9.35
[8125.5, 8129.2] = 10.3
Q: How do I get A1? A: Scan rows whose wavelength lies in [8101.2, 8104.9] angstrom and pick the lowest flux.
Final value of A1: 9.74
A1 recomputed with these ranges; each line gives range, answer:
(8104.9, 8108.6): 9.05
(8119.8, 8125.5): 9.16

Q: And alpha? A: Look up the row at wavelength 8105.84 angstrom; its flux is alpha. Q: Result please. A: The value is 9.77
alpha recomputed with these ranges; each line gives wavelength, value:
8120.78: 9.16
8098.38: 10.5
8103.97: 10.3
